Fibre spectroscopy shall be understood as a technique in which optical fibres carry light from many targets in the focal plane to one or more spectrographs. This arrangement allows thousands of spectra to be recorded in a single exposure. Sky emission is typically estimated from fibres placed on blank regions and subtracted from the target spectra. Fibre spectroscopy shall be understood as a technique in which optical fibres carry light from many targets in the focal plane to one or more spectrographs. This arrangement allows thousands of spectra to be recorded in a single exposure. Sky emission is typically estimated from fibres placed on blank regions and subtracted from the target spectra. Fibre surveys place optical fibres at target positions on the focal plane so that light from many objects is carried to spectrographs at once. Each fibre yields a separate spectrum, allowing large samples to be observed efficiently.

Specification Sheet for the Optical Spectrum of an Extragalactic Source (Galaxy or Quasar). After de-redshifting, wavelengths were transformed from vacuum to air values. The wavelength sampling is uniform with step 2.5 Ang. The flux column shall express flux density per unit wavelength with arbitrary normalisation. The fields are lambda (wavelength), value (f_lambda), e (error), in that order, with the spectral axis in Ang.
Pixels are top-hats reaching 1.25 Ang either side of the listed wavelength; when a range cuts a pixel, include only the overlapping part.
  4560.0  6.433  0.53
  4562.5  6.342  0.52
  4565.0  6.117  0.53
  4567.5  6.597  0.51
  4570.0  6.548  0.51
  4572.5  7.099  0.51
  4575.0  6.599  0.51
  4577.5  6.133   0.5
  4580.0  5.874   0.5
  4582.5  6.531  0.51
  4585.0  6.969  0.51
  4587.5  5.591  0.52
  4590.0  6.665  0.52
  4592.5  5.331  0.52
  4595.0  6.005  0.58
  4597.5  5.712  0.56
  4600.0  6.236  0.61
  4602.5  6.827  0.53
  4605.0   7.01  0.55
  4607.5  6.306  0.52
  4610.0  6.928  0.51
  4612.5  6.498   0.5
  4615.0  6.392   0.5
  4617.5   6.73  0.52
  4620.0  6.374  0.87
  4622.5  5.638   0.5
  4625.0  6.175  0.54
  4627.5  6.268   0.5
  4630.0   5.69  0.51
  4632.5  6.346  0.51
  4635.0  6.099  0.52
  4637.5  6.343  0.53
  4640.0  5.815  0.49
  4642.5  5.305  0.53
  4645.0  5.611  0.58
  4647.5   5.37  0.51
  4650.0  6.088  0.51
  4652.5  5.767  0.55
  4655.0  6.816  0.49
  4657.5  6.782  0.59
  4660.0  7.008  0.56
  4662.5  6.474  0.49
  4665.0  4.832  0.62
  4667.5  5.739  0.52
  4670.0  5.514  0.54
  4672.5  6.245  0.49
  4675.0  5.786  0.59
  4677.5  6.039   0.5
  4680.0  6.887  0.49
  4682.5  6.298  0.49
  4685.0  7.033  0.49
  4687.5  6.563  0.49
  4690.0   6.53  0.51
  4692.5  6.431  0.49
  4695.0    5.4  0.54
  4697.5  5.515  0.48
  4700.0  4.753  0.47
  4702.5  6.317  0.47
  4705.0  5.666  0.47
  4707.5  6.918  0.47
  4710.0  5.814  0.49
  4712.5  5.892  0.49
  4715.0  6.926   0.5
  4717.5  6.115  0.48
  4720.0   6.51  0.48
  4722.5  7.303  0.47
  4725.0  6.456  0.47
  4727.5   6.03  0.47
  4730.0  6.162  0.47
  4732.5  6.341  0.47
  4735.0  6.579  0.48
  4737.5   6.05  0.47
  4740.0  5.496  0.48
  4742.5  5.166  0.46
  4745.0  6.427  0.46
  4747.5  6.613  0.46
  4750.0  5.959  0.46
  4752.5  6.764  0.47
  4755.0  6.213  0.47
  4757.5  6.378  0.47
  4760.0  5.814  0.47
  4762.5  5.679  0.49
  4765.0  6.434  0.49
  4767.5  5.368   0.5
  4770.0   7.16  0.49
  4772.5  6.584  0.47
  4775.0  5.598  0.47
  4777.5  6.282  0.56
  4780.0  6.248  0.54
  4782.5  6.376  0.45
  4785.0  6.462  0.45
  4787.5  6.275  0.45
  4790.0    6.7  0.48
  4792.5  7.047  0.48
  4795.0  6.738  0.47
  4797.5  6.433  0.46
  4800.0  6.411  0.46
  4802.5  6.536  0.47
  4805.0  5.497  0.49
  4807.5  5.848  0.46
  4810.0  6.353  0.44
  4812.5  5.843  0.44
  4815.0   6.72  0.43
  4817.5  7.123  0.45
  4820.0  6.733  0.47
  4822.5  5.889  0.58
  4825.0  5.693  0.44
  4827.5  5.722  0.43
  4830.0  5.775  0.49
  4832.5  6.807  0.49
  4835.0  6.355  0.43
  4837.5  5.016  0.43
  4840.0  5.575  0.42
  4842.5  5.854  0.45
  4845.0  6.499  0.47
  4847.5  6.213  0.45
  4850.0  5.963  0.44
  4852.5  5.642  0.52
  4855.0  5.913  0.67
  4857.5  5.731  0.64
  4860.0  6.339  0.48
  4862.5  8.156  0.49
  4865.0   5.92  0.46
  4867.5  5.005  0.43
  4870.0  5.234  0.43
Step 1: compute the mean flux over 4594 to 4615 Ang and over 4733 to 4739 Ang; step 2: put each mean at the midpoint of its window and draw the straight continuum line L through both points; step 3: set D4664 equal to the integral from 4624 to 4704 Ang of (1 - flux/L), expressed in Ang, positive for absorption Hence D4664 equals 4.0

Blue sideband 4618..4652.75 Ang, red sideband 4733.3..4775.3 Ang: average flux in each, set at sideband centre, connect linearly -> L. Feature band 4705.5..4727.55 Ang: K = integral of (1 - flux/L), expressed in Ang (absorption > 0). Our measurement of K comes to -1.3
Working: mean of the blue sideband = 5.94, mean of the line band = 6.44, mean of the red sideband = 6.15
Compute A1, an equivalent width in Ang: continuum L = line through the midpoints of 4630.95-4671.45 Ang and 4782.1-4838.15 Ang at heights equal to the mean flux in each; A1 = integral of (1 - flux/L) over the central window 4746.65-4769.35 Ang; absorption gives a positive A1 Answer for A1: 0.13 Ang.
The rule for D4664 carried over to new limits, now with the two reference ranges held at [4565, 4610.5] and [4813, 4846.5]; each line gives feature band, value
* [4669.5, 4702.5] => 0.9 Ang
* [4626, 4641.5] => 0.6 Ang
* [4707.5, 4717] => -0.1 Ang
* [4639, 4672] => 1.9 Ang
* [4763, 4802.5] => -1.4 Ang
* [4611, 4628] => 0.1 Ang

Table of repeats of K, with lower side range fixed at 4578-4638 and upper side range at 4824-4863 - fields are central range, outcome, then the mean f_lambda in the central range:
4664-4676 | 1.1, 5.64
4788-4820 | -1.9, 6.45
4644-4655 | 0.7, 5.84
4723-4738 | -0.4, 6.33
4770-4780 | -0.3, 6.29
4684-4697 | -0.3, 6.33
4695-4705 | 1.1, 5.53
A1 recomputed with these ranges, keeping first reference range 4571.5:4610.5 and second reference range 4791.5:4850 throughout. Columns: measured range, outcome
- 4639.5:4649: 1.20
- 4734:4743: 0.57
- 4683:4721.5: 0.64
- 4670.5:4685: 0.02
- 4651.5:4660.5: -0.40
